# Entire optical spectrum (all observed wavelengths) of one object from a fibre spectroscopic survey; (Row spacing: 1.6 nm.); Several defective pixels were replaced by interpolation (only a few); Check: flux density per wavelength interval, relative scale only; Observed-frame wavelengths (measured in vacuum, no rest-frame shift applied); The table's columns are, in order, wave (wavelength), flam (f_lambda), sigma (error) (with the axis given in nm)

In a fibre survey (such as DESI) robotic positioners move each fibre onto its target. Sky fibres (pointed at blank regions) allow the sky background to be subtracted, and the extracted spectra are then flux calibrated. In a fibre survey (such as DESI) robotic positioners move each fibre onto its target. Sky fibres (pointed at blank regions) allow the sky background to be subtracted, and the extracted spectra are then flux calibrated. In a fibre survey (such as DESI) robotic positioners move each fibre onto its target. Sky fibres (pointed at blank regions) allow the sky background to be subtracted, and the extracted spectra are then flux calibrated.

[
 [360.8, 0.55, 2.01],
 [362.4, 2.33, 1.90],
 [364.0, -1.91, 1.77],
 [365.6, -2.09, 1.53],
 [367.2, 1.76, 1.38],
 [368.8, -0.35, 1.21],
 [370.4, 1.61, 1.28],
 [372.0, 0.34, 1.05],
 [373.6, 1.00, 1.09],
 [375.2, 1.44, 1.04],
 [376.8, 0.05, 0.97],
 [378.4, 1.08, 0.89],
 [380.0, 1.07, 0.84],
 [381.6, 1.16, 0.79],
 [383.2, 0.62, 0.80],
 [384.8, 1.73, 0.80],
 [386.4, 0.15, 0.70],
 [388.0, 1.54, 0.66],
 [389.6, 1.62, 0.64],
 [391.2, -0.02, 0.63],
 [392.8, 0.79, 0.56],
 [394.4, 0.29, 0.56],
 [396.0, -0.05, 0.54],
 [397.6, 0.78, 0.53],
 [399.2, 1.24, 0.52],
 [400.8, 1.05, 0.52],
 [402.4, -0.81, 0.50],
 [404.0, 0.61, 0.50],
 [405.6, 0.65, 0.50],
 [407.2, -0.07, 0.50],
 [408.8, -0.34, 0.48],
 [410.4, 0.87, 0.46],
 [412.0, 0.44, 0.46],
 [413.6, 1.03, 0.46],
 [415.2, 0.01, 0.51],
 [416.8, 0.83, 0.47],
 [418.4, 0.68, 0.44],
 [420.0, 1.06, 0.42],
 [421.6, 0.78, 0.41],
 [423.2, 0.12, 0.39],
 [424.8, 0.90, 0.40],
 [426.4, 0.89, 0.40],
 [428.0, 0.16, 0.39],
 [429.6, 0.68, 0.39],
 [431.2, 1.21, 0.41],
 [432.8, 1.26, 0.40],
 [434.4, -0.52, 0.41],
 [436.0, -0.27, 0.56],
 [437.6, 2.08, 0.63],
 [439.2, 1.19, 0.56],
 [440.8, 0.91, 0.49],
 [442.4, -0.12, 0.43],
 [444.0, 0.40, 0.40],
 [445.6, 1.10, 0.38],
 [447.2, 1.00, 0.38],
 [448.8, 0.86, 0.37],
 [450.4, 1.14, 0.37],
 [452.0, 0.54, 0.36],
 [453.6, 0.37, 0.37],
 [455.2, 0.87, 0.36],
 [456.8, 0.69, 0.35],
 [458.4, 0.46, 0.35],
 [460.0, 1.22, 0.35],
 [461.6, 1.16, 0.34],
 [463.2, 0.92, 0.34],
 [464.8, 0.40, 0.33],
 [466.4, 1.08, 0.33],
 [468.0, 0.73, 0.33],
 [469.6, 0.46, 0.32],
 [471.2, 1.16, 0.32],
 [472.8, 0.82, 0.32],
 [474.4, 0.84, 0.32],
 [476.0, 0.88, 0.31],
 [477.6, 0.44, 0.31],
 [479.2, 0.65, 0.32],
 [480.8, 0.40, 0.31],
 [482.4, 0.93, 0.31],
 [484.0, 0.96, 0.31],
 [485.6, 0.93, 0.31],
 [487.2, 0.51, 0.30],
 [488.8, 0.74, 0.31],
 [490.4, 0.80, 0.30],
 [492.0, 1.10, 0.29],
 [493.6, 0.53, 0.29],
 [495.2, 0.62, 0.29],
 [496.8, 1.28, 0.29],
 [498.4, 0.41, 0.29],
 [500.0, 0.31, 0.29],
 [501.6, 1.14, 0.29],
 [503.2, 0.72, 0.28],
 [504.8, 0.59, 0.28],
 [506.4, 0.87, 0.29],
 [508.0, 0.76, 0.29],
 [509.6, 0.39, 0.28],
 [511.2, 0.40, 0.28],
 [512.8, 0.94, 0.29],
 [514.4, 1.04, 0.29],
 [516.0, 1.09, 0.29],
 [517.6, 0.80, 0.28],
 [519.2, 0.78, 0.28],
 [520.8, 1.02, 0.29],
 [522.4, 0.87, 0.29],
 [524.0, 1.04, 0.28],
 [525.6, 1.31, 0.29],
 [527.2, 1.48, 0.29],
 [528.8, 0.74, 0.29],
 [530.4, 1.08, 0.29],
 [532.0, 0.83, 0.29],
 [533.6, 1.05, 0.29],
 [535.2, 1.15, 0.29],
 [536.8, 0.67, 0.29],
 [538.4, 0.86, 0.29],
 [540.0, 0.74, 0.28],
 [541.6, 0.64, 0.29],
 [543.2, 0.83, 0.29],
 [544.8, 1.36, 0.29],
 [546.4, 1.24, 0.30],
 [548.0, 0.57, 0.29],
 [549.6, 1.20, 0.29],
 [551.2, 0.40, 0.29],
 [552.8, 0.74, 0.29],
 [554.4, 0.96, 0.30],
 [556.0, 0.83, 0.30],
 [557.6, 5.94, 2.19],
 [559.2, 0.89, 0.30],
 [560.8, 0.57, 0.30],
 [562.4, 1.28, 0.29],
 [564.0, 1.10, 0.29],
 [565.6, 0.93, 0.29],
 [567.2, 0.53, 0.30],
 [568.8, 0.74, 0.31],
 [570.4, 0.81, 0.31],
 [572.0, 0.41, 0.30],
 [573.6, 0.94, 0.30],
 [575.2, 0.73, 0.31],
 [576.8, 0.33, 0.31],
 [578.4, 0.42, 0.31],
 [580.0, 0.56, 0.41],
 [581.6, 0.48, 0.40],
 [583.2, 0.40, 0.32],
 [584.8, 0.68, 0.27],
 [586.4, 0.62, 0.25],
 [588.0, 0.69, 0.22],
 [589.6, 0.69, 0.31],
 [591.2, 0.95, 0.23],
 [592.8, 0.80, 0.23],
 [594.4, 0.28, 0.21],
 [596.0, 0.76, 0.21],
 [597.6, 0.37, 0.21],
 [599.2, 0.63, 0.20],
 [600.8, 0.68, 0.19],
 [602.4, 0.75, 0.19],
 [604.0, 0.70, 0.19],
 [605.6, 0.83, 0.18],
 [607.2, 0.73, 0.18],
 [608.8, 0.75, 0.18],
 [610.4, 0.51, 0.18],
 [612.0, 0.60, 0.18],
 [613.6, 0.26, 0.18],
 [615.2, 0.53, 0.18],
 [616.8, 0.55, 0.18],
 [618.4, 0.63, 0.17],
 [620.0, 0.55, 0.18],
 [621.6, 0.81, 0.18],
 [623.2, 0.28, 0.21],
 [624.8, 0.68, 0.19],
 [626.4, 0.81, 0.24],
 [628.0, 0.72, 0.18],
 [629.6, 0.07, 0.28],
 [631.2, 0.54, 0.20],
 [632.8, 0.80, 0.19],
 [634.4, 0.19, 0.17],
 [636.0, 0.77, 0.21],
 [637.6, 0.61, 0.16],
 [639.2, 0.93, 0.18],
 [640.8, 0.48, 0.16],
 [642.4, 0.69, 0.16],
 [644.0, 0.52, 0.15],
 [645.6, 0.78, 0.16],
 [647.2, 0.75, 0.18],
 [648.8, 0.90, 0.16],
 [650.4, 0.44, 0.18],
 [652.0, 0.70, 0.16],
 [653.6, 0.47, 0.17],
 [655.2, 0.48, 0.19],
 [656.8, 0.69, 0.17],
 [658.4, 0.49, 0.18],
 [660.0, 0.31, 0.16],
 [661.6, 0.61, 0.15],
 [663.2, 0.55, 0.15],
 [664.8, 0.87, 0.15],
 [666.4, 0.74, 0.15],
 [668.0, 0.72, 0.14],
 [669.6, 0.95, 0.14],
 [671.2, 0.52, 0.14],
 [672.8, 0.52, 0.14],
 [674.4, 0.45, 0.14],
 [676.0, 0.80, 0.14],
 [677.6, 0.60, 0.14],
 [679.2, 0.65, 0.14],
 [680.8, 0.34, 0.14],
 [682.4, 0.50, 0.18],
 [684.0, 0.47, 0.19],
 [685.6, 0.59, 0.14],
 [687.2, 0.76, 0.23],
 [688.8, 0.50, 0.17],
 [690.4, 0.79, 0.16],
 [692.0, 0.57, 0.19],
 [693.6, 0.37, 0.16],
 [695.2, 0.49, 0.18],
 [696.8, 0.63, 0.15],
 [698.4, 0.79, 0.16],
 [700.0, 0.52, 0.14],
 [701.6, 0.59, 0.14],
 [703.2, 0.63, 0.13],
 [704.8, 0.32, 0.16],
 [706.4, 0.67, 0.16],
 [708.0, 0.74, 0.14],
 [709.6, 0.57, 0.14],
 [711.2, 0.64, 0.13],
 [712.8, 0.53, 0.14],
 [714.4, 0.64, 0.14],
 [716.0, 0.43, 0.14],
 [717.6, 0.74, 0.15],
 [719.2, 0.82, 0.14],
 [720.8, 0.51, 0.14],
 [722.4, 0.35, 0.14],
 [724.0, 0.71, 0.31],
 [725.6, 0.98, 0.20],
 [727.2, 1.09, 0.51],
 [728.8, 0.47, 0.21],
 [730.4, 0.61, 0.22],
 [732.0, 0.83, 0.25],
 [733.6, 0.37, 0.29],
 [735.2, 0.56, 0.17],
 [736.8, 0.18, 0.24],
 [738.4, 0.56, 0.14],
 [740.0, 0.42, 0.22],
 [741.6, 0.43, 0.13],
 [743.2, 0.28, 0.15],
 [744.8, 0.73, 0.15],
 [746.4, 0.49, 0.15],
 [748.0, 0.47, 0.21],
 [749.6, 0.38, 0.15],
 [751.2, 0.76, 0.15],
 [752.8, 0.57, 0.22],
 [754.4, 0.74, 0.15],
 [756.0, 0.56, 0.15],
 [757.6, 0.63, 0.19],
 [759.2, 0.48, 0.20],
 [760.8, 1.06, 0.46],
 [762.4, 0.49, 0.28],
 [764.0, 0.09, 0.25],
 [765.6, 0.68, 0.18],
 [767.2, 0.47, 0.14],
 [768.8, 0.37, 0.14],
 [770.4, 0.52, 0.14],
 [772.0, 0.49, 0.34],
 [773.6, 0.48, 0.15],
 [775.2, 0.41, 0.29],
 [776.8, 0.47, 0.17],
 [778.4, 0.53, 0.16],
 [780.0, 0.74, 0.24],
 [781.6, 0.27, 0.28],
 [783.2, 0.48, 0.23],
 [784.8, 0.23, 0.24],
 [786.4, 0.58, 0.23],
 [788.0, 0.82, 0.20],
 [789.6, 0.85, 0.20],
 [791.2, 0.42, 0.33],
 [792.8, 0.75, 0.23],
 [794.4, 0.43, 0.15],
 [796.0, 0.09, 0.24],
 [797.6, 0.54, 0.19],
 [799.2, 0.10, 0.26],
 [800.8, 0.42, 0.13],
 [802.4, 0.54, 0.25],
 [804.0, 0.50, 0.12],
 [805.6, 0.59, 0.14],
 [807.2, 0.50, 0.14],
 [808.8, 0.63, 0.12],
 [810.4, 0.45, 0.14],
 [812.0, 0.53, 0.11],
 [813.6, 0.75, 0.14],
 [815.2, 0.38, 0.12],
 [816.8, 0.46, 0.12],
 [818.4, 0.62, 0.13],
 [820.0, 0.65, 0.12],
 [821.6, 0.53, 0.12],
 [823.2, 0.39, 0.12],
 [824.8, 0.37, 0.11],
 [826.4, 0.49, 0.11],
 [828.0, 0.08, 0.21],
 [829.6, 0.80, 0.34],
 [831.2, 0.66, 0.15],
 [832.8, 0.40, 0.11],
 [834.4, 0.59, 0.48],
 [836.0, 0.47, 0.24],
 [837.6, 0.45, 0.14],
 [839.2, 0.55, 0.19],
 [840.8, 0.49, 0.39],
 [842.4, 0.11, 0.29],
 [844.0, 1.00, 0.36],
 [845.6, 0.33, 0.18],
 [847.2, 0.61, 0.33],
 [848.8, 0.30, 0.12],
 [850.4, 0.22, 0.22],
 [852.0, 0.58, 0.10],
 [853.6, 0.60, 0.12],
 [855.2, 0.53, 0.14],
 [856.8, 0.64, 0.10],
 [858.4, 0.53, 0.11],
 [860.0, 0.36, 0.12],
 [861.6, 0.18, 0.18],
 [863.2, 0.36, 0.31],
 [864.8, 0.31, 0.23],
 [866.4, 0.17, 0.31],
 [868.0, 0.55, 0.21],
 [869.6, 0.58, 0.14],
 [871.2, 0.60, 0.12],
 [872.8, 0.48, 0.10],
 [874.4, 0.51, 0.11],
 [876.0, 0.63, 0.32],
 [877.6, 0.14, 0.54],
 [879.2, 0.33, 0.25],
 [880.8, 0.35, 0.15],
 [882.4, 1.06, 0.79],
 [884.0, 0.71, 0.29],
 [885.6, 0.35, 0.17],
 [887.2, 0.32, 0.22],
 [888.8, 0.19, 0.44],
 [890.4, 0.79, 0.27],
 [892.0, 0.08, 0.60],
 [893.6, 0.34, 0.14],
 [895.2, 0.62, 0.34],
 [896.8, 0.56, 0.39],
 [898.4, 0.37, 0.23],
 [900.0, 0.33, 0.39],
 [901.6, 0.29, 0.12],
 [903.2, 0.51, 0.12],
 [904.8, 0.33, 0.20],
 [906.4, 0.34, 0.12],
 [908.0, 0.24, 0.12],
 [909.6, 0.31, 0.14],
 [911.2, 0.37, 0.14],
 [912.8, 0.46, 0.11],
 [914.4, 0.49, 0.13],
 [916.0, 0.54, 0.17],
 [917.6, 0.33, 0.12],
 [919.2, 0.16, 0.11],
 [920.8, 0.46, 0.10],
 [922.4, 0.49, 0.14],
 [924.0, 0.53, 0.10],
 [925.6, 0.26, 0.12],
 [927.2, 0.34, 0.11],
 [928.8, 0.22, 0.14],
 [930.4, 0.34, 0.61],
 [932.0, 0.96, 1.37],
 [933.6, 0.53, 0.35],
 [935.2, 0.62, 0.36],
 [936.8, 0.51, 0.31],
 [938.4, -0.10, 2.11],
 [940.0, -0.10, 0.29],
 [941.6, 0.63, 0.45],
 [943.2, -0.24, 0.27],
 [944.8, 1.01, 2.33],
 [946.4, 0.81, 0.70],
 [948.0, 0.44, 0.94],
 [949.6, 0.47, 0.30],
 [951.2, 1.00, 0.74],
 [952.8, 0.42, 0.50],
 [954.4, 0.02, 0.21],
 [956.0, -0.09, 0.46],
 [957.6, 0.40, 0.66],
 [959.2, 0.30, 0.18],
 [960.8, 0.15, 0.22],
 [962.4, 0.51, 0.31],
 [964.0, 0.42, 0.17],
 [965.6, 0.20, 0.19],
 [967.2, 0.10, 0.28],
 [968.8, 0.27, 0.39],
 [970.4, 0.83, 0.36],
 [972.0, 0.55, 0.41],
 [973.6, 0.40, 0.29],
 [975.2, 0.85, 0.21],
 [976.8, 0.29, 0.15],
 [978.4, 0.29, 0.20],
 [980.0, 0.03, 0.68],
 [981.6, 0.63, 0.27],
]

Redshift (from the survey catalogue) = 0.116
